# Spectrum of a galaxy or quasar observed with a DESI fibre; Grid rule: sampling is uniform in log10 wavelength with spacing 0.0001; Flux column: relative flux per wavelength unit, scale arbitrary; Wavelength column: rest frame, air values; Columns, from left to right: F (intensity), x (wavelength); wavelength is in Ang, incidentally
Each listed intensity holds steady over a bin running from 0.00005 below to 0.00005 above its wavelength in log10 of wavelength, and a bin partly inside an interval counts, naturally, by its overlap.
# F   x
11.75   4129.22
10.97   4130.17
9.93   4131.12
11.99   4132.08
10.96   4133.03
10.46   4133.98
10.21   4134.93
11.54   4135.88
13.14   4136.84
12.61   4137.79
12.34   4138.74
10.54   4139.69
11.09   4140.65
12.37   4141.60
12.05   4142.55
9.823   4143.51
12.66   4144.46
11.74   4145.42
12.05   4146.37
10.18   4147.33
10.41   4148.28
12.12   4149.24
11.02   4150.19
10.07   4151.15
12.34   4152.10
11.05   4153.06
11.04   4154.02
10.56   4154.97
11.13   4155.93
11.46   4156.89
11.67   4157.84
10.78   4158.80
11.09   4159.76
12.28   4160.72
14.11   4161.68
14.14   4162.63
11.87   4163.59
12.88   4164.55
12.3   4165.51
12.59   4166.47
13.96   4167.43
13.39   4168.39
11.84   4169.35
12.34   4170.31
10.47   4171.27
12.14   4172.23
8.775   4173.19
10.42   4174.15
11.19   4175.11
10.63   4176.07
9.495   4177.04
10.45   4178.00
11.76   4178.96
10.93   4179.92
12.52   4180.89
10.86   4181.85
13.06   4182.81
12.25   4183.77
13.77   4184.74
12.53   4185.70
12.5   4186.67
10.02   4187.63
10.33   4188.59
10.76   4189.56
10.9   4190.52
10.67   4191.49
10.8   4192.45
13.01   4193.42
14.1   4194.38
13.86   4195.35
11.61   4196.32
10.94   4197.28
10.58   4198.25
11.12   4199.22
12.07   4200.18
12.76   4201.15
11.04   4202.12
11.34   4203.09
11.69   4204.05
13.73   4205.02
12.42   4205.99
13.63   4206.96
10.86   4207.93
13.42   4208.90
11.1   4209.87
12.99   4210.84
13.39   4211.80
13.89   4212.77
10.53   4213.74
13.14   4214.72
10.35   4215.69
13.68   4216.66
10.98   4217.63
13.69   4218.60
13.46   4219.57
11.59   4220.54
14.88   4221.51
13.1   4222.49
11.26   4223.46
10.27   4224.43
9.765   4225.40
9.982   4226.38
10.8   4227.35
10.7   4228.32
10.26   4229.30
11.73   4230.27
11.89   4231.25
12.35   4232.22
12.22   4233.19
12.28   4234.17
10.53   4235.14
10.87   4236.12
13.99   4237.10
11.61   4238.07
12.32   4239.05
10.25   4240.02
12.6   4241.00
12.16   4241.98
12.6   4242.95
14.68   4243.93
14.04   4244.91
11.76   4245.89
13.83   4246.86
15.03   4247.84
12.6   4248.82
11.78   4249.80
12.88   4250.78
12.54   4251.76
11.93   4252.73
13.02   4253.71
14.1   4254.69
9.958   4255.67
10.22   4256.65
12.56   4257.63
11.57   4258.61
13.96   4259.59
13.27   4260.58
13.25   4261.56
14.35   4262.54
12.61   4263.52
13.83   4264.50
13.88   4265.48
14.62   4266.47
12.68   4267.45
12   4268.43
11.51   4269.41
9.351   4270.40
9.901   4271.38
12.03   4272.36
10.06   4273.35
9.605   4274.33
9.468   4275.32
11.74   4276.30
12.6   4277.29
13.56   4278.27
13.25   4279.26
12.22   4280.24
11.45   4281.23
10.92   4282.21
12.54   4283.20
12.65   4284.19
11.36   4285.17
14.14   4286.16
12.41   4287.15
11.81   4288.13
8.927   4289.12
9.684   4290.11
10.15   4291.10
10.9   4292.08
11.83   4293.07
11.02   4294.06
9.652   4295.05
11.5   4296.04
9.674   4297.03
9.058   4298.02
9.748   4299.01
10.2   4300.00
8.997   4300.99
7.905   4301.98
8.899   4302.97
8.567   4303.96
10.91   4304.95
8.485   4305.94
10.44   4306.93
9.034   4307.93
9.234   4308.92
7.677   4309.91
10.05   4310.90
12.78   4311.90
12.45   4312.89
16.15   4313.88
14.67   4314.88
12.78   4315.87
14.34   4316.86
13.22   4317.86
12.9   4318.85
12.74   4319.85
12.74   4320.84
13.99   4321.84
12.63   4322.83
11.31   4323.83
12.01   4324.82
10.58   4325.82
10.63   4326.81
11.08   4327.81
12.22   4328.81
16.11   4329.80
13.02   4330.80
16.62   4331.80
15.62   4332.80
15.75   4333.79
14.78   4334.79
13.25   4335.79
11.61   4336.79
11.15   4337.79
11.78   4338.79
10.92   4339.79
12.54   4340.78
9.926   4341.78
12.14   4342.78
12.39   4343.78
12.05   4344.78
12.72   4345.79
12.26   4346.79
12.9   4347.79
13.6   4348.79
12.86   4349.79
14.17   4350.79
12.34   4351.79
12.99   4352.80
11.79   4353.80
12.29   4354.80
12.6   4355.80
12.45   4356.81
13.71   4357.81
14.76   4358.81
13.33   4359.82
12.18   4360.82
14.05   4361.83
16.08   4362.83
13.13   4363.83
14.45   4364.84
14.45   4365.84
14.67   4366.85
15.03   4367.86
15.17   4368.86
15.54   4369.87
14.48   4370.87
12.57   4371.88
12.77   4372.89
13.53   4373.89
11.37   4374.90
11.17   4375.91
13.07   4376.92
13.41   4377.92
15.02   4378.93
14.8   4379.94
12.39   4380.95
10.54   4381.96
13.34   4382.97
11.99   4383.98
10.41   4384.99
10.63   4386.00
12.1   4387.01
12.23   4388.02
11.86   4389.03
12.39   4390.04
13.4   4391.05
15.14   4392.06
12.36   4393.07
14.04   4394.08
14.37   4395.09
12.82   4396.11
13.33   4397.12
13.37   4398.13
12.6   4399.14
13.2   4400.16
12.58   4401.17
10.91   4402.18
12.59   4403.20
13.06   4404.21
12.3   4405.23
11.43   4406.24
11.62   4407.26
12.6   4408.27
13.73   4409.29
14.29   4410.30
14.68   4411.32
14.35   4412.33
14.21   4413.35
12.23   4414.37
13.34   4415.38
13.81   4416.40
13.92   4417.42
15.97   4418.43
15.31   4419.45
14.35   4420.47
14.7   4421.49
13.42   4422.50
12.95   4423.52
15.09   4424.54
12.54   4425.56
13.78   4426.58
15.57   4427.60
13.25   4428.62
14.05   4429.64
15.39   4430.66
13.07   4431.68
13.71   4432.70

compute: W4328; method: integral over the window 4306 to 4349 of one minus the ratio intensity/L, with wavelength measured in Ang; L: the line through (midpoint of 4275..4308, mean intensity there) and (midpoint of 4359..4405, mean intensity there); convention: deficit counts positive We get -2.6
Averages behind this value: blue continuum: 10.8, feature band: 12.4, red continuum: 13.2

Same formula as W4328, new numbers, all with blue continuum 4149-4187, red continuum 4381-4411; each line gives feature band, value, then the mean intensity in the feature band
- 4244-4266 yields -1.51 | 12.9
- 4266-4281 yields 0.63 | 11.6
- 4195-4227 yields -0.48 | 12.1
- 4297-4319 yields 2.67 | 10.8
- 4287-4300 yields 1.90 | 10.4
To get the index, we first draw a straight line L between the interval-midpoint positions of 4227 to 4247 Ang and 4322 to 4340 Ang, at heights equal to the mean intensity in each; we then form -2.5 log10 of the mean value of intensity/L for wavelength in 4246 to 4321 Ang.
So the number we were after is 0.07 mag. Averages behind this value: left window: 12.1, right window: 12.9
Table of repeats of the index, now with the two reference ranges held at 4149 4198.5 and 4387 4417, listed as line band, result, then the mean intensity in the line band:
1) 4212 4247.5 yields -0.005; 12.1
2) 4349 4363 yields -0.035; 13.2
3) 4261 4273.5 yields -0.012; 12.4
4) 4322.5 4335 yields -0.052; 13.2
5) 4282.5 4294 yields 0.083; 11.5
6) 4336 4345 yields 0.091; 11.7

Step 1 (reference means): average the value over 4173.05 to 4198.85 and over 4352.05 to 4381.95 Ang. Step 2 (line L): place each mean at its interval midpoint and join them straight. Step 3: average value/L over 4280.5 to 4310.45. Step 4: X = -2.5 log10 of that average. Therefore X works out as 0.22 mag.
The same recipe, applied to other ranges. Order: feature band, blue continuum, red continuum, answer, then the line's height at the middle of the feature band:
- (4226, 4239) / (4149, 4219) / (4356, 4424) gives 0.062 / 12.2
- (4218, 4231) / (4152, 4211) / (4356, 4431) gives 0.043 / 12.1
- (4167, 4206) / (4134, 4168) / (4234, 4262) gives 0.031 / 12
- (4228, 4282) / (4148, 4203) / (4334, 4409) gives -0.005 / 12.2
